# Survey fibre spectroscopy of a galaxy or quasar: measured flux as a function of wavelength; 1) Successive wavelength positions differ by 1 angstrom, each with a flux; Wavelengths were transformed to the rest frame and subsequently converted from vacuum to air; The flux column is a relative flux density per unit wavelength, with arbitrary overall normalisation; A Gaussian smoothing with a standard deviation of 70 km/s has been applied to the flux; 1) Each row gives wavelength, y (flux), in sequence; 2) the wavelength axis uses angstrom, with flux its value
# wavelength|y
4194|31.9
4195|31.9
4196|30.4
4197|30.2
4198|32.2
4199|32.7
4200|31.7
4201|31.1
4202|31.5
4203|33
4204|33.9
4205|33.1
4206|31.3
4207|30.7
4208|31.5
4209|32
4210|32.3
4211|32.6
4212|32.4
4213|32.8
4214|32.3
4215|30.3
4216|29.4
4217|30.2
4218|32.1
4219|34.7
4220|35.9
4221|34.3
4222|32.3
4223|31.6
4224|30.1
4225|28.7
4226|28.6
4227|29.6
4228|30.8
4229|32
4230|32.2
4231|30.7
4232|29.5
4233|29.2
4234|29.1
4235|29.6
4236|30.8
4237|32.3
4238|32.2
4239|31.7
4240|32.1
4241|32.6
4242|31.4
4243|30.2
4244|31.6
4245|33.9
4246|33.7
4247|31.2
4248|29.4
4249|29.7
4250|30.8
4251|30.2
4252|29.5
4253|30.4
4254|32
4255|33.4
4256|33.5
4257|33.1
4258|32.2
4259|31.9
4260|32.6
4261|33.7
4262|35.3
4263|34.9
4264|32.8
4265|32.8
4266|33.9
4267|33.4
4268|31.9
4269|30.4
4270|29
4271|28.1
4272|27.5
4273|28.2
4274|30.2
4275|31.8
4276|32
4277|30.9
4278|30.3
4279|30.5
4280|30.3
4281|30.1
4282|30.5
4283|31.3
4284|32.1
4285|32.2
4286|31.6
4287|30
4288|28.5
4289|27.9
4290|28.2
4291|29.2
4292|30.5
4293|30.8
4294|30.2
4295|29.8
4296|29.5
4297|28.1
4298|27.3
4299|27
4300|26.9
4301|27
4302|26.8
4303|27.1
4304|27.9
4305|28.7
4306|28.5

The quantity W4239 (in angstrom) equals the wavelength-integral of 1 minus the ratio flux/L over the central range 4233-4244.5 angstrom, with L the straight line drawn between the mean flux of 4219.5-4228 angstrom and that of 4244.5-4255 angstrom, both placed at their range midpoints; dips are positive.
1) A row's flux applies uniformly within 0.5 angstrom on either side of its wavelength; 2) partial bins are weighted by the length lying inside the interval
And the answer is 0.0 angstrom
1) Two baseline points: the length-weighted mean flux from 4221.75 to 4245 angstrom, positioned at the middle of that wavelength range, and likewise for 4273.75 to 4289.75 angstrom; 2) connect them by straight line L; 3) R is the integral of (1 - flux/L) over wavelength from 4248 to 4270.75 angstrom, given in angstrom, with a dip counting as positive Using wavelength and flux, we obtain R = -1.0 angstrom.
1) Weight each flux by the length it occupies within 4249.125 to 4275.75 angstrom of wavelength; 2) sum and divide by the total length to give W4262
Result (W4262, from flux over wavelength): 31.6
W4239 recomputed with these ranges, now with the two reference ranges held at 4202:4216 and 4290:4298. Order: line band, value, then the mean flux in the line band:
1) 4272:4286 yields -0.4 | 30.7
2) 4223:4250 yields 0.3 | 30.9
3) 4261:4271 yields -0.7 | 32.5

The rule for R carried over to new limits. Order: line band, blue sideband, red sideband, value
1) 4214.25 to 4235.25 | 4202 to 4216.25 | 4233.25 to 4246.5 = 0.50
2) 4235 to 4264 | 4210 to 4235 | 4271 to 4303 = -1.36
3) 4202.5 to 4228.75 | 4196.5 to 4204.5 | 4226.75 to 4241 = -0.21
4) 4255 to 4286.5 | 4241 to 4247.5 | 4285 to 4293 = -0.99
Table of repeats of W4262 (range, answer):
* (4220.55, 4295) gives 31.1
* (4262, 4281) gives 31.1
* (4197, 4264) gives 31.7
